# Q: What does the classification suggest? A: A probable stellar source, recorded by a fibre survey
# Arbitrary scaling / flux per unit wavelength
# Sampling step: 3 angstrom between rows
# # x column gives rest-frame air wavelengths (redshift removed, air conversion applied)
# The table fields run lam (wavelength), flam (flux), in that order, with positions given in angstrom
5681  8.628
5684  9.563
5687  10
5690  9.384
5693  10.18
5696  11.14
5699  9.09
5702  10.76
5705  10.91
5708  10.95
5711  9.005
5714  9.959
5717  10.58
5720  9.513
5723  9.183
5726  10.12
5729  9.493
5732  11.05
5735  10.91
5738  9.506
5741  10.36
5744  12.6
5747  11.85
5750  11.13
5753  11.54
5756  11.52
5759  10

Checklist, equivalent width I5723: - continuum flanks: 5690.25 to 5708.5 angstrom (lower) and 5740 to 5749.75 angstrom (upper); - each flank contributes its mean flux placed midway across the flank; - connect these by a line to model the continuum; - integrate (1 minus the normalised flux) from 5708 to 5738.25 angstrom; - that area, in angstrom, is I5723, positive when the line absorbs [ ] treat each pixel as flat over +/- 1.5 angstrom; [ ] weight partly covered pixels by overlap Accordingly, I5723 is 2.8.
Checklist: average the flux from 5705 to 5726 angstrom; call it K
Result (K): 9.96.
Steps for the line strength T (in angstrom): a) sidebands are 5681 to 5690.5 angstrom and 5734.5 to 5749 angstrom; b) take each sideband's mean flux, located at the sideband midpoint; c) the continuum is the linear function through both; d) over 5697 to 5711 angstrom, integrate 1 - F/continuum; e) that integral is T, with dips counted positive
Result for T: -0.39 angstrom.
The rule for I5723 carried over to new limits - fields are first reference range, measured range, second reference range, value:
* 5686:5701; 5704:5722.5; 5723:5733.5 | -0.08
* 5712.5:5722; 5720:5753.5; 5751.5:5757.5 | 0.55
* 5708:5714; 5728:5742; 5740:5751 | 0.90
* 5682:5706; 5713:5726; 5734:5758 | 0.94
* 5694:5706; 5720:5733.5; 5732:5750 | 1.16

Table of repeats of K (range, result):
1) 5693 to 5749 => 10.4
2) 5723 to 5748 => 10.6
